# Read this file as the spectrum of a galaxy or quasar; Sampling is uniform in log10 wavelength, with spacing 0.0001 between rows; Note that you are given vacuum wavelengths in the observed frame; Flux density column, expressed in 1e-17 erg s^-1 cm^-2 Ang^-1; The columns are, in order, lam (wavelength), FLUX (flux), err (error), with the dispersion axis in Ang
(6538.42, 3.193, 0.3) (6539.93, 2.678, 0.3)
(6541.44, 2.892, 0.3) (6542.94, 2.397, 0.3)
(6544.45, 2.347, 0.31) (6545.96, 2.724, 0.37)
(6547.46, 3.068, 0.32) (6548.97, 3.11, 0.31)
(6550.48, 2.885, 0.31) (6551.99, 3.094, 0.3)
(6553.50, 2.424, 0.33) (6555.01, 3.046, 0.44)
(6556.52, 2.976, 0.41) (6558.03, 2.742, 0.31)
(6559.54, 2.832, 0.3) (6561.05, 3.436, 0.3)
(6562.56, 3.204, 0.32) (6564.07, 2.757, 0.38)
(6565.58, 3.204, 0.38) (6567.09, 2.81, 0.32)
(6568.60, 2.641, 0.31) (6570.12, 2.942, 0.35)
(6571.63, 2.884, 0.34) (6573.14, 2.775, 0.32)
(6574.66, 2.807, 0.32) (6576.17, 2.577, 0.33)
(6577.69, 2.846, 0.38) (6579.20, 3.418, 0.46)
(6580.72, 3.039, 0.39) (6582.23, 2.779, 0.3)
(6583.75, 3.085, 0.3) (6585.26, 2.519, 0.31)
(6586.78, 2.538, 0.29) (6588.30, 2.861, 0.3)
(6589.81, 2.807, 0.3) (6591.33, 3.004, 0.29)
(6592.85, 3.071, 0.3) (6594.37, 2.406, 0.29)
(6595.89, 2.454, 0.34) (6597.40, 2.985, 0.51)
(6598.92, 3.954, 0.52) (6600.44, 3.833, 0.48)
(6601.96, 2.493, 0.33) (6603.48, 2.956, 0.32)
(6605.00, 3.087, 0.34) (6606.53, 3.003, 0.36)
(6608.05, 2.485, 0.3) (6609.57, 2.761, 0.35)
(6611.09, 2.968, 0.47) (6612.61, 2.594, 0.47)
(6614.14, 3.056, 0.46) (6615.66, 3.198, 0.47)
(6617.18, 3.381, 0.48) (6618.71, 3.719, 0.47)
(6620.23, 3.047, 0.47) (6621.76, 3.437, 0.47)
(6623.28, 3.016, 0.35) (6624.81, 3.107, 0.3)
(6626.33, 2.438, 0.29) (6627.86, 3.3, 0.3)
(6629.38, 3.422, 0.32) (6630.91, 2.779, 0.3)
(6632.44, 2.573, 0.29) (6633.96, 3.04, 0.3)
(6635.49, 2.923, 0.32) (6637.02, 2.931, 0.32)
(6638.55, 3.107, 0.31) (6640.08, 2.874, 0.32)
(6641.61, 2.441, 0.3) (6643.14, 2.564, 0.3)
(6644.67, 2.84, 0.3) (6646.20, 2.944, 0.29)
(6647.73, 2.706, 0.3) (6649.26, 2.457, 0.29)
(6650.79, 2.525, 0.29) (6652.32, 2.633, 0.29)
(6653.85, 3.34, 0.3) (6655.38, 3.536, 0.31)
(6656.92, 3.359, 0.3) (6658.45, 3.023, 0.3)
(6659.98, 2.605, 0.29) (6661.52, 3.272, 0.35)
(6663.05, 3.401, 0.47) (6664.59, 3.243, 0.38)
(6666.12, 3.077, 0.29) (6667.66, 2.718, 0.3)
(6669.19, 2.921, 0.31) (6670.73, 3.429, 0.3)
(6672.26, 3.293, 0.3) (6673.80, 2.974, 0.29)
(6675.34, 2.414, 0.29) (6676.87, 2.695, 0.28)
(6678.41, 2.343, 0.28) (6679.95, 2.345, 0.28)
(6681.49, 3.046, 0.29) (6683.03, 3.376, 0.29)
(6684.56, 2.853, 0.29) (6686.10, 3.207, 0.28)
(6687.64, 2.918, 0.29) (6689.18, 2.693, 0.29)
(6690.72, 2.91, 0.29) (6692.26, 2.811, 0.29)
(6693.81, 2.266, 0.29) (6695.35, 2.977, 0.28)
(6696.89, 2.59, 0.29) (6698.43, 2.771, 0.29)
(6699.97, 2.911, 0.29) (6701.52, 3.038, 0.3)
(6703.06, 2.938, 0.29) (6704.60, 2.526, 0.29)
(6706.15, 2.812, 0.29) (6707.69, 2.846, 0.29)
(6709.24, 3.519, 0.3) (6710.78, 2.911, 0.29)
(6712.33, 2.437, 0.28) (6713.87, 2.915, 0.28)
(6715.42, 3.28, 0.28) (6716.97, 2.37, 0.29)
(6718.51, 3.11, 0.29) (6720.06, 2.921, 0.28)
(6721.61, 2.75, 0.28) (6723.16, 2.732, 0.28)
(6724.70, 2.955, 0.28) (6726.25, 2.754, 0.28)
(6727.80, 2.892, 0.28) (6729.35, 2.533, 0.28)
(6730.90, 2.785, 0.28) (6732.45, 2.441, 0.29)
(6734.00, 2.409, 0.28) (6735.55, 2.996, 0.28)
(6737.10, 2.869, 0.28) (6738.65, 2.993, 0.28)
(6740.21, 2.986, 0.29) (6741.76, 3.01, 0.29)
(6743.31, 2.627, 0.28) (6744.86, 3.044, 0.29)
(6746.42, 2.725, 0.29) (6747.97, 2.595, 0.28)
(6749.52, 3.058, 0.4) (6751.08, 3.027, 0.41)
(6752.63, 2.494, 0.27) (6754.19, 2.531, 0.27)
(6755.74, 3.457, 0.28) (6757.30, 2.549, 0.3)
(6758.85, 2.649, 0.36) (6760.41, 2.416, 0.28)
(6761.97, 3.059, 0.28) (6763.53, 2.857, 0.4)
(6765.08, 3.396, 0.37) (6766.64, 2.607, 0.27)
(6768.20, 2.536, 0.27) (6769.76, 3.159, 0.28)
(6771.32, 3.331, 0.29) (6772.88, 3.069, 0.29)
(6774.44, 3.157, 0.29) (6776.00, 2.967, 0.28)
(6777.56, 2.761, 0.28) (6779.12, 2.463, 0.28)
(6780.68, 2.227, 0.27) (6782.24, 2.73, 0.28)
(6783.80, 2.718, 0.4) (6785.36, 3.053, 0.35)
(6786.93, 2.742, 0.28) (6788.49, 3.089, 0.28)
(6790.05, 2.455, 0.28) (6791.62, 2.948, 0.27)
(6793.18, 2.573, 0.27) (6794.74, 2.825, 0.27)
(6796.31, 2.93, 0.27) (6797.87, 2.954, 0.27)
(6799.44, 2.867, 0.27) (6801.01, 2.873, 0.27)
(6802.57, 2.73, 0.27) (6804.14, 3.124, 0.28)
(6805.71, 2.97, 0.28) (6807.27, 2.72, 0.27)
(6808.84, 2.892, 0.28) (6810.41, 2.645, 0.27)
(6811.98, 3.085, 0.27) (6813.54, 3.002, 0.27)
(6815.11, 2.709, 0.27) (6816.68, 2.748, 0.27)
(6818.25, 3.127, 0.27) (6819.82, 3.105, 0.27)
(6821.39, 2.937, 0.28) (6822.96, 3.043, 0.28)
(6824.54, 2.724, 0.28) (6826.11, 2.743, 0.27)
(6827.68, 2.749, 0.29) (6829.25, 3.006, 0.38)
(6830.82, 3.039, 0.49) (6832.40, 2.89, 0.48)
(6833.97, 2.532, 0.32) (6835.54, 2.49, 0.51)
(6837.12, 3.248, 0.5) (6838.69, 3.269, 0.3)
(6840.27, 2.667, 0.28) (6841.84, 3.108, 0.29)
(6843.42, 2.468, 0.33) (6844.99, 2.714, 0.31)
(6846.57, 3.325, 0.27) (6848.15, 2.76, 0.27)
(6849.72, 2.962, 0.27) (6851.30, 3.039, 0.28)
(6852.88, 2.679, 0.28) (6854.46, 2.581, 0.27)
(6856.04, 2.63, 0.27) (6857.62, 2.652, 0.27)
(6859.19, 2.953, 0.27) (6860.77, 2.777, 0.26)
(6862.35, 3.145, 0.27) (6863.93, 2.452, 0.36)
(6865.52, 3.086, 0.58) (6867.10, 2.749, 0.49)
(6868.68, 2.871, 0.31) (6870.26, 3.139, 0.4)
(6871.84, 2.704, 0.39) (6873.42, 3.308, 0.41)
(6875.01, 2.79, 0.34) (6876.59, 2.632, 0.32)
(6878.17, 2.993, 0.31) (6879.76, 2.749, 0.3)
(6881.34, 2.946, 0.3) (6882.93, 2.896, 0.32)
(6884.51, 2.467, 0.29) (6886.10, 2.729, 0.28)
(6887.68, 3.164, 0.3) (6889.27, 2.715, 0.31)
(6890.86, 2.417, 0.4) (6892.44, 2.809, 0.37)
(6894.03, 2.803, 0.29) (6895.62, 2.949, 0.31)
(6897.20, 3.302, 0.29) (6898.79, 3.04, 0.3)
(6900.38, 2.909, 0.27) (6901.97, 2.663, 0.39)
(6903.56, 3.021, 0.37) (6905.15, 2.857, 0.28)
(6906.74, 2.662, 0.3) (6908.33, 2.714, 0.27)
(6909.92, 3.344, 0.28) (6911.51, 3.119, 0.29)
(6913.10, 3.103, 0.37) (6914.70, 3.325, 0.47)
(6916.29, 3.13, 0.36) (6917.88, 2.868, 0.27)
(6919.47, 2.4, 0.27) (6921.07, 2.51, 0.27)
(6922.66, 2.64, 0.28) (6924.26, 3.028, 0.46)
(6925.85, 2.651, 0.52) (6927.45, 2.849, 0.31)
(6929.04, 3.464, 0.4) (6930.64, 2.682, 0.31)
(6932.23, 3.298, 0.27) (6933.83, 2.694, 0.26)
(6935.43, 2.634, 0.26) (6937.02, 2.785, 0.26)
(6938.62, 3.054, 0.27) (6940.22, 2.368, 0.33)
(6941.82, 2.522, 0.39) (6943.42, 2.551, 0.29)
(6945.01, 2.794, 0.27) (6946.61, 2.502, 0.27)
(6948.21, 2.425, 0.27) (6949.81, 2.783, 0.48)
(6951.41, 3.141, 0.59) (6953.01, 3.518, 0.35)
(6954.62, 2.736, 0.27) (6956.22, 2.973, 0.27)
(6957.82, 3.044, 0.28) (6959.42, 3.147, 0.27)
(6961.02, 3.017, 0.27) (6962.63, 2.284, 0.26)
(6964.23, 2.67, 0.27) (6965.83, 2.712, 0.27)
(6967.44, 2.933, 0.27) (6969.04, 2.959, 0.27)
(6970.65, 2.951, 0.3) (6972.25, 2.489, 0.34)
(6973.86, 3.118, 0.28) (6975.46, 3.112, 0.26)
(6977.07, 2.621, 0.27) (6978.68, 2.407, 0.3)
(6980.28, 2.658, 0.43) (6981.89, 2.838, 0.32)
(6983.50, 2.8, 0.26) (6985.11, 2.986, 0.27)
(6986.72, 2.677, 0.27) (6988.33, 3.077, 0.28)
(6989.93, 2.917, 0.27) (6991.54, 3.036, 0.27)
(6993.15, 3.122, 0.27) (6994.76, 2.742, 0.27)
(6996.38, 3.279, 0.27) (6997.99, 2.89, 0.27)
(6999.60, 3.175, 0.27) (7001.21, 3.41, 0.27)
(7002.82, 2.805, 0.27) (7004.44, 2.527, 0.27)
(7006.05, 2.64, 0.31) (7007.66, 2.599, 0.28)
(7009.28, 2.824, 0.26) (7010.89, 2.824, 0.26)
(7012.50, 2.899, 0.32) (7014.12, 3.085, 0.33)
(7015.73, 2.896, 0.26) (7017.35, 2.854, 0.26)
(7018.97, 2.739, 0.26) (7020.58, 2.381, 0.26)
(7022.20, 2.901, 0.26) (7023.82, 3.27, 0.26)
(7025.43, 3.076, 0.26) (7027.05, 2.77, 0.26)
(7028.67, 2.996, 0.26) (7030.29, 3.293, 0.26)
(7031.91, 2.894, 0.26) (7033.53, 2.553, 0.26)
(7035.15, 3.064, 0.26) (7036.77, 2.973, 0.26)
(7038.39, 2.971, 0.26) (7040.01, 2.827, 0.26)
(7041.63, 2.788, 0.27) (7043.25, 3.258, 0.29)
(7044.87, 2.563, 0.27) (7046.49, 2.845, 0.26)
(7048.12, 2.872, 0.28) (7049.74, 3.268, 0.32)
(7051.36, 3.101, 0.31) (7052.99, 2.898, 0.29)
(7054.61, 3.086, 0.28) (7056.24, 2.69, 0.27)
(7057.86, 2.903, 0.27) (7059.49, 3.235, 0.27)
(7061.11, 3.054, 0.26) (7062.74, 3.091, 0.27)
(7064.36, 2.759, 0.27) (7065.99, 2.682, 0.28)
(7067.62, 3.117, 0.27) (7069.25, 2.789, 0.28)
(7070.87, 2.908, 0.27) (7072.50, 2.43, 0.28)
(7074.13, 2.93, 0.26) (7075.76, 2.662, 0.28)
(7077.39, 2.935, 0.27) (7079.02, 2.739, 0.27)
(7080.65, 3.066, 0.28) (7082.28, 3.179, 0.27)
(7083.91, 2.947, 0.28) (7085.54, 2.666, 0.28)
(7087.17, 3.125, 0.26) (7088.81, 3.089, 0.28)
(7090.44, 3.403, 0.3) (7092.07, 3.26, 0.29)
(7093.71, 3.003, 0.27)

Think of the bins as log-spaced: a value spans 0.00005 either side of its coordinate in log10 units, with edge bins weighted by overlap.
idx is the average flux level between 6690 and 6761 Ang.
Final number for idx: 2.81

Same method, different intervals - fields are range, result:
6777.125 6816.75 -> 2.8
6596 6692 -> 2.97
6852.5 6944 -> 2.85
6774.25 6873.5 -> 2.85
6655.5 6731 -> 2.89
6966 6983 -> 2.8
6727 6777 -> 2.85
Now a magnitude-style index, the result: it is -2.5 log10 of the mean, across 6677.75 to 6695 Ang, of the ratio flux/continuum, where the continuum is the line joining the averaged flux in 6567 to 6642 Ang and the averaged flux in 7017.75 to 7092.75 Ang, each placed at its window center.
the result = 0.05 mag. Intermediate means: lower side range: 2.95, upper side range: 2.93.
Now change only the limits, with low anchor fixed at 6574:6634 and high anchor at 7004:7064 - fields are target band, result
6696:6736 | 0.054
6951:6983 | 0.021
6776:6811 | 0.058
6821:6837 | 0.041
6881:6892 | 0.066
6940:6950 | 0.142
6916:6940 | 0.036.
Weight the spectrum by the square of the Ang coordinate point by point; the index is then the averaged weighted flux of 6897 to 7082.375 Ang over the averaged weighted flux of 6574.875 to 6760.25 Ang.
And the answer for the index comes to 1.09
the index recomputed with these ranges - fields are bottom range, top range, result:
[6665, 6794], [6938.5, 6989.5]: 1.06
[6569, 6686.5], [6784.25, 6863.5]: 1.03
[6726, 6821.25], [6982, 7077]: 1.10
